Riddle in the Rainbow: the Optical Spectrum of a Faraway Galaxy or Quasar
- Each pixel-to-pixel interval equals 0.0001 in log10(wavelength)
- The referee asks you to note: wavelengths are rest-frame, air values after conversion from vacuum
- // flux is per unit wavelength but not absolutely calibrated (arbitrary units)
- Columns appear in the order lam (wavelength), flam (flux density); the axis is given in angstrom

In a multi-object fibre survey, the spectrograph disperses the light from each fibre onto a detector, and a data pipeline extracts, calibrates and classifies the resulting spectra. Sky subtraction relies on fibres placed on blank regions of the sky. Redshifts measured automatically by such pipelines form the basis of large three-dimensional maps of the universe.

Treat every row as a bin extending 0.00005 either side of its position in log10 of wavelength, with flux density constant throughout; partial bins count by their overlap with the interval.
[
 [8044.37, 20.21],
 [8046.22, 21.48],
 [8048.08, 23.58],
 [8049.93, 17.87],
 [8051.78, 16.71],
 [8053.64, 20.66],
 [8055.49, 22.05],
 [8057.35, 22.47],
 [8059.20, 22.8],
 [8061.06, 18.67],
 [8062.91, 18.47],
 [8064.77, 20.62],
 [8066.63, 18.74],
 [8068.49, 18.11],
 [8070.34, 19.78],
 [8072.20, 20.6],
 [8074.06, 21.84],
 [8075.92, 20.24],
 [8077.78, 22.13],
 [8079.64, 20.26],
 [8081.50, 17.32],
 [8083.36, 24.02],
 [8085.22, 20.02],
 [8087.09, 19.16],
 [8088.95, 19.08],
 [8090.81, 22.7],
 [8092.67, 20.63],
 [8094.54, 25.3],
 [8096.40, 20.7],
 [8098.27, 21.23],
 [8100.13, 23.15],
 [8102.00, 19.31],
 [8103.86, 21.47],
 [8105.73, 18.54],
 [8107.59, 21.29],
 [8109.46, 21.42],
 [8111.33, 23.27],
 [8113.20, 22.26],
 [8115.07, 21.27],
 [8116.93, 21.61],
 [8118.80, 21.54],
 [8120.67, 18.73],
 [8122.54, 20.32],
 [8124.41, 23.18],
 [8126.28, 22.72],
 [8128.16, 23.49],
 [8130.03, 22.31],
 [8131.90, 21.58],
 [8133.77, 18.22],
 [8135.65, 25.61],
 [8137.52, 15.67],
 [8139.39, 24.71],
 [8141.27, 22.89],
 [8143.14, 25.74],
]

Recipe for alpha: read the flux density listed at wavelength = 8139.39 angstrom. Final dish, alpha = 24.71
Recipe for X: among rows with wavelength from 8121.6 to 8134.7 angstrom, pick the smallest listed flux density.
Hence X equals 18.22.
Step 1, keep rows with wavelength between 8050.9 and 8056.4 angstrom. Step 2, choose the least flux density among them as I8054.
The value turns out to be 16.71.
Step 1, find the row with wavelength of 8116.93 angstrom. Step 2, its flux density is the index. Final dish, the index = 21.61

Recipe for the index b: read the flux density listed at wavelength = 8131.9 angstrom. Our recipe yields 21.58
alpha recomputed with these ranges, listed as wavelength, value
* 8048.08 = 23.58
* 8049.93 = 17.87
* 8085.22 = 20.02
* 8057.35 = 22.47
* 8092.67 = 20.63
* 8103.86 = 21.47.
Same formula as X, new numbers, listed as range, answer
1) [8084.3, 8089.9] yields 19.08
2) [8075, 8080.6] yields 20.24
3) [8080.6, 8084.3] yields 17.32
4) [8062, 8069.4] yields 18.11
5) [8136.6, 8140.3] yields 15.67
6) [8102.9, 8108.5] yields 18.54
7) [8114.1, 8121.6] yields 18.73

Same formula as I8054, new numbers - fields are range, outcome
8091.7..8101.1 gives 20.63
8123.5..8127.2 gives 22.72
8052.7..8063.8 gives 18.47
